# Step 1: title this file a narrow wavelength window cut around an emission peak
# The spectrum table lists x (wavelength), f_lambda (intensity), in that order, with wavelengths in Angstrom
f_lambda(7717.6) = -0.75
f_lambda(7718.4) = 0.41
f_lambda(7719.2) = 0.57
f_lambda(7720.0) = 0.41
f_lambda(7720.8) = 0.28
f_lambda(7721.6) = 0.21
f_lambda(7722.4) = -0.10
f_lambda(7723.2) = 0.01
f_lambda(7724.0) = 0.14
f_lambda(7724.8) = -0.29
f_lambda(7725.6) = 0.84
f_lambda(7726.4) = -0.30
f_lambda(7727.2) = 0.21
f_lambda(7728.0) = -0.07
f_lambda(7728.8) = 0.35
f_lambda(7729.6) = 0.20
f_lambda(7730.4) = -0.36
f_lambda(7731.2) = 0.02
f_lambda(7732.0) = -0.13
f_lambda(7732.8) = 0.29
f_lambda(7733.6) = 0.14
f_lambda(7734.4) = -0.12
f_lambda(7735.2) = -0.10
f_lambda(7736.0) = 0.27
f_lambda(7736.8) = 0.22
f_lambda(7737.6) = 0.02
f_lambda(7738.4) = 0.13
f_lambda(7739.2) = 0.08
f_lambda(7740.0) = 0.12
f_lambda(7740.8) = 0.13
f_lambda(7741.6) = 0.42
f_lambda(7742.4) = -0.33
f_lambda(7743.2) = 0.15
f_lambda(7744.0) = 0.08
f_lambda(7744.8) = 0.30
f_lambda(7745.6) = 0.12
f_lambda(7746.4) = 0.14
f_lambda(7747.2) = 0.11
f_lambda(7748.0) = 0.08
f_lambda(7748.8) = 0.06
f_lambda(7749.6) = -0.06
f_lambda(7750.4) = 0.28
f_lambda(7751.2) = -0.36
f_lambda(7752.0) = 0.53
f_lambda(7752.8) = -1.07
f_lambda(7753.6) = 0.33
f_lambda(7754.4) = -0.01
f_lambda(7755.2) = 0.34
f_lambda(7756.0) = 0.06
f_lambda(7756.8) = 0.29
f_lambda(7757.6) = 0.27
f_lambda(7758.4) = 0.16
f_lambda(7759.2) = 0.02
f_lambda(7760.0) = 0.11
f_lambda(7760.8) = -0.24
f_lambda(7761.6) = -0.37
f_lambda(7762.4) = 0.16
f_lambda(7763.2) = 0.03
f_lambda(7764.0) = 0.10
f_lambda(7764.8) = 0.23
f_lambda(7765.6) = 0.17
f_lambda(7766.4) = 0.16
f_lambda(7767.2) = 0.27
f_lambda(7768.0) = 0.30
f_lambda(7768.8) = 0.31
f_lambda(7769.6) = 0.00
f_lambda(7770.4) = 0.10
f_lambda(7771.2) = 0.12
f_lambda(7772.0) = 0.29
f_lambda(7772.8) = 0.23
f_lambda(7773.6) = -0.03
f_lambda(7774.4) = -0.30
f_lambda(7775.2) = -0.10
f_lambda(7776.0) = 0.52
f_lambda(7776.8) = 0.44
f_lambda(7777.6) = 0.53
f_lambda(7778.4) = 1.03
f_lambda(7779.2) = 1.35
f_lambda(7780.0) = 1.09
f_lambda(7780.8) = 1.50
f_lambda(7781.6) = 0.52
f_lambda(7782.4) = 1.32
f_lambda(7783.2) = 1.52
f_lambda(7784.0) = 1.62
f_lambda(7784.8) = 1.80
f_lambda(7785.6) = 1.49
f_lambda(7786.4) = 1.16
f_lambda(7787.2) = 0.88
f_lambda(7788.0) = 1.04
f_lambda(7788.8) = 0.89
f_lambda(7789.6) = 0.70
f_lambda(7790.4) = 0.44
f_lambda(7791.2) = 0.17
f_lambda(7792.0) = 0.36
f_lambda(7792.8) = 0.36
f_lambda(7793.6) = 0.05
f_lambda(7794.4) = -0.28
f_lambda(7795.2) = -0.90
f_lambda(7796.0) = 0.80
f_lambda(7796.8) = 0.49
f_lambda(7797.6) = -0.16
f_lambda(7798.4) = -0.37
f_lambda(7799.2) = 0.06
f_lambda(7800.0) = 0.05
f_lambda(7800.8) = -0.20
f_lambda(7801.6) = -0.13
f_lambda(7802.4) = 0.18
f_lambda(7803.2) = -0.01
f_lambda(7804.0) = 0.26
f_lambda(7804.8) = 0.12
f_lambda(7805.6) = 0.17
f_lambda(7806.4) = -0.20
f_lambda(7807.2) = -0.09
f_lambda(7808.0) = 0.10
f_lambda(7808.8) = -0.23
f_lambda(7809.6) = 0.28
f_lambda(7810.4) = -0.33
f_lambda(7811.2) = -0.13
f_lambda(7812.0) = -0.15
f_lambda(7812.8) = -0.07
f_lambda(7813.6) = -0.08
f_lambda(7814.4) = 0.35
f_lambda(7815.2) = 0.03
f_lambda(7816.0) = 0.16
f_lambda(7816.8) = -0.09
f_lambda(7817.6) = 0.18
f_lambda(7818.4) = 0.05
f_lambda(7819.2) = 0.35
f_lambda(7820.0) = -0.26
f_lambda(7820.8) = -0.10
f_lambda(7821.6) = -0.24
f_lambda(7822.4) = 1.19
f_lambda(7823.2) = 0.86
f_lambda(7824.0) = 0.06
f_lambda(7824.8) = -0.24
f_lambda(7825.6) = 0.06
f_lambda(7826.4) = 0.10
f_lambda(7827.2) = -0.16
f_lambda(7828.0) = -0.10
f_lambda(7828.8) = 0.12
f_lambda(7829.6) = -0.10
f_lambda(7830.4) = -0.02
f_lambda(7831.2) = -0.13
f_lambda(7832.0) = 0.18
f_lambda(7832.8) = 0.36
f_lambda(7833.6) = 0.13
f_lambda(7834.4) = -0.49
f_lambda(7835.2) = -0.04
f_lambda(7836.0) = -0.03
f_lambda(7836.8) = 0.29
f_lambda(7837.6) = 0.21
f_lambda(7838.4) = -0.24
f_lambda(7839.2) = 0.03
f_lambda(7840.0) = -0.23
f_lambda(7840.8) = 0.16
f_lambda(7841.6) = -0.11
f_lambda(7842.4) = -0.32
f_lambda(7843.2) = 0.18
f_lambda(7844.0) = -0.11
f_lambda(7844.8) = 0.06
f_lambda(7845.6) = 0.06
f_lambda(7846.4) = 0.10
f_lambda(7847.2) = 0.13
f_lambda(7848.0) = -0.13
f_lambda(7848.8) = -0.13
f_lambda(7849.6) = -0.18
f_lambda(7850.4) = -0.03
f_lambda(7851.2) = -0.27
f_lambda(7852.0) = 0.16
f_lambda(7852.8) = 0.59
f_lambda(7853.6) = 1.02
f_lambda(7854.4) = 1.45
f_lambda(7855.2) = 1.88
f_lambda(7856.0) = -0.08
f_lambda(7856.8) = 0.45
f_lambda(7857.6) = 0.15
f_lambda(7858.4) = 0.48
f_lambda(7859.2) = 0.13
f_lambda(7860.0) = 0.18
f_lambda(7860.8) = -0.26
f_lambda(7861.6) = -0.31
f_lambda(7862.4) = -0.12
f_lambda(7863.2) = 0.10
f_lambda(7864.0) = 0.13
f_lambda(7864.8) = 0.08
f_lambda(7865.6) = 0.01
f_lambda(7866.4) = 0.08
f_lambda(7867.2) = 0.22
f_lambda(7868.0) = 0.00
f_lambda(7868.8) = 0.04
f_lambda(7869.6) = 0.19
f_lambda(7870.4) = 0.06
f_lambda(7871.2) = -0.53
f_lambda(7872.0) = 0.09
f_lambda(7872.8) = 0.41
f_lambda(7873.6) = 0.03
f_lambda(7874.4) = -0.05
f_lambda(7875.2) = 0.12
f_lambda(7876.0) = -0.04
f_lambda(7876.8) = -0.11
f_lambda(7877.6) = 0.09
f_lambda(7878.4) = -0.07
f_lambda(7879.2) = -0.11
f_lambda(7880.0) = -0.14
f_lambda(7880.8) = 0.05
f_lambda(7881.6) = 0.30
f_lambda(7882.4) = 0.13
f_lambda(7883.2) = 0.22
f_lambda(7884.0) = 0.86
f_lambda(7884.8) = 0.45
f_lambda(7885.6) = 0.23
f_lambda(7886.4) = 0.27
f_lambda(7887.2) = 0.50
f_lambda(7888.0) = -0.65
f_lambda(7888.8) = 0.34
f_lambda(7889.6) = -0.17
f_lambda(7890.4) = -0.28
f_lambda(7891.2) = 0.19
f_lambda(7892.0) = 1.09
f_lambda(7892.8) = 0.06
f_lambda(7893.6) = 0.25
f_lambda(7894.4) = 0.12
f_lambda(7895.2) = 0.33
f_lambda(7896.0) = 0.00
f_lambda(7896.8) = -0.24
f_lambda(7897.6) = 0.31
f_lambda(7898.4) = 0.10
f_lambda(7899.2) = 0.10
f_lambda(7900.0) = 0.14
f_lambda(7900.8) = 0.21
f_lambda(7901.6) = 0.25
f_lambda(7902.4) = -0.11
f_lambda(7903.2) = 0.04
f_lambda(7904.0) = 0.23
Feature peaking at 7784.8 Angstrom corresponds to [O II] 3727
